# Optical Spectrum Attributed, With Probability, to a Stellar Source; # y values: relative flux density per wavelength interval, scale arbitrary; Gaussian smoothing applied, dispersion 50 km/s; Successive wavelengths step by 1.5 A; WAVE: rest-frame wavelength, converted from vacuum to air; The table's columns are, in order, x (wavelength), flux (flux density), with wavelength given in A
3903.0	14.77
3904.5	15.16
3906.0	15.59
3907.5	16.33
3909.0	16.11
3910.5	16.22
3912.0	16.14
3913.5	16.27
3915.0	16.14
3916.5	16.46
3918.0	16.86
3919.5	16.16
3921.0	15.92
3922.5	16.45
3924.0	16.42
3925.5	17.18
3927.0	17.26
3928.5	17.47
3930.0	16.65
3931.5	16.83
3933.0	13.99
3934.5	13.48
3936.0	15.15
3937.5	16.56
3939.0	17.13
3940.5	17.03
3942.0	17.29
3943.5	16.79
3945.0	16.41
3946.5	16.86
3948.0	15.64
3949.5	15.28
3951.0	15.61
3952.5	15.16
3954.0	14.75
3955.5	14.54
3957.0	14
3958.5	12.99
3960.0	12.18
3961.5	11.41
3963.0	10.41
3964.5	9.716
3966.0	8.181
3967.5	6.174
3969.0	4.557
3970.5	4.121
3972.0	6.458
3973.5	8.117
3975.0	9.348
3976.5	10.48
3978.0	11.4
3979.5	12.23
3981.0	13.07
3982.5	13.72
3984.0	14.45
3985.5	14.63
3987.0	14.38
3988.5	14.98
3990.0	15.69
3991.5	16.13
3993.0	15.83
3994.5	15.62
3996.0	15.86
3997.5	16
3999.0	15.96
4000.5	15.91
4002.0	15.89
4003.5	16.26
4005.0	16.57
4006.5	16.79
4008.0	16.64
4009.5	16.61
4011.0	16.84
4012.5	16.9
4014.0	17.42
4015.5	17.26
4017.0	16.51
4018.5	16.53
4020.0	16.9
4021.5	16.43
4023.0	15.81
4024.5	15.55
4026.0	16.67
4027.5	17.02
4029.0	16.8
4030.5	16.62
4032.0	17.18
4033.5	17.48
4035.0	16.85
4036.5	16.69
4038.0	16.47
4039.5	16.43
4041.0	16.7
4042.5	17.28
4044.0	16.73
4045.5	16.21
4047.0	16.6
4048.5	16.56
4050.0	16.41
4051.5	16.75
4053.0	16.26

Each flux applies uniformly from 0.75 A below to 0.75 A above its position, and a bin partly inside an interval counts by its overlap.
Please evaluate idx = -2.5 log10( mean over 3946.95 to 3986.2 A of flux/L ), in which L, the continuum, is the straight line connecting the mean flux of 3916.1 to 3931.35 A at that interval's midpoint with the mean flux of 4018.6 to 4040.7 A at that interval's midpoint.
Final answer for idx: 0.40 mag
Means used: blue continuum 16.7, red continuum 16.6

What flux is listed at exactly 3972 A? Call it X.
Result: 6.458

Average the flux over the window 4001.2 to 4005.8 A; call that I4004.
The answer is 16.2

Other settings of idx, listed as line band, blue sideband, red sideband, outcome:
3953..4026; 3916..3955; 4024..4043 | 0.199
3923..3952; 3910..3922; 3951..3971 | -0.190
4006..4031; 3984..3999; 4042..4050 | -0.043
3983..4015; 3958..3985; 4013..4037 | -0.190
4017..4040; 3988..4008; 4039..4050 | -0.014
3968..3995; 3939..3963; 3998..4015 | 0.317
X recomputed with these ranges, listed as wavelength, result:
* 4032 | 17.18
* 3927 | 17.26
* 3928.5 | 17.47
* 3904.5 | 15.16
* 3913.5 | 16.27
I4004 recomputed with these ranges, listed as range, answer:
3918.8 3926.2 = 16.4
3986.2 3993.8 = 15.4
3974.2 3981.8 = 11.3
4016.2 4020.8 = 16.7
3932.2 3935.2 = 13.8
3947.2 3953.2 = 15.4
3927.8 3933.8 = 16.2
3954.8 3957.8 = 14.2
